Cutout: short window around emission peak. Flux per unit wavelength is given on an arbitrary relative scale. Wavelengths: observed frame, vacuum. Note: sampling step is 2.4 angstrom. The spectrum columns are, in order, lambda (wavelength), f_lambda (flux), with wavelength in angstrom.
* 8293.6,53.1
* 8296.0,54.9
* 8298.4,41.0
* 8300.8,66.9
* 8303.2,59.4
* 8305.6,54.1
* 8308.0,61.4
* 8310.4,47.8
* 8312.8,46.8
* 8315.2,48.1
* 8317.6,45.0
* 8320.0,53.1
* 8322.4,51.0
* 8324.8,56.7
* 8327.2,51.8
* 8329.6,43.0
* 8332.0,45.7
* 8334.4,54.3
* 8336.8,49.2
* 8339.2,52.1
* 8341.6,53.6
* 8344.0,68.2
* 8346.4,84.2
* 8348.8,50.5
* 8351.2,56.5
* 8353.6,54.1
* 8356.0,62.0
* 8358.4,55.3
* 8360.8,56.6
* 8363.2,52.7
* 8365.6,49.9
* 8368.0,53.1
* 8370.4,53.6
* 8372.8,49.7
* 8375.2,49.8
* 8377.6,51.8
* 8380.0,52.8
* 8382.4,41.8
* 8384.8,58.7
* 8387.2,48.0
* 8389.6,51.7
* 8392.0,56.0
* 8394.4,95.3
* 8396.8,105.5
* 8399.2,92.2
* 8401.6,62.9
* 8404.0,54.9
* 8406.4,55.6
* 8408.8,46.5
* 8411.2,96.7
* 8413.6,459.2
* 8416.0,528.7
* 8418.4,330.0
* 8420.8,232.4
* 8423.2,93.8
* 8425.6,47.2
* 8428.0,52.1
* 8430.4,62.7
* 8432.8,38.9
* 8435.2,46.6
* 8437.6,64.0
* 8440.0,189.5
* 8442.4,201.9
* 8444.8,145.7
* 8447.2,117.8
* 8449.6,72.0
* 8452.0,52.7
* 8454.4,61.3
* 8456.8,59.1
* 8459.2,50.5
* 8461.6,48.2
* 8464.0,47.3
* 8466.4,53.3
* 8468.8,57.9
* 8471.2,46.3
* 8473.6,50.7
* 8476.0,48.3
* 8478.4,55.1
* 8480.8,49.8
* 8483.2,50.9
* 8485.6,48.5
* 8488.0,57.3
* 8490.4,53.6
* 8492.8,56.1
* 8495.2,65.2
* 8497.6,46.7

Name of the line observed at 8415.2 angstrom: H-alpha 6563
